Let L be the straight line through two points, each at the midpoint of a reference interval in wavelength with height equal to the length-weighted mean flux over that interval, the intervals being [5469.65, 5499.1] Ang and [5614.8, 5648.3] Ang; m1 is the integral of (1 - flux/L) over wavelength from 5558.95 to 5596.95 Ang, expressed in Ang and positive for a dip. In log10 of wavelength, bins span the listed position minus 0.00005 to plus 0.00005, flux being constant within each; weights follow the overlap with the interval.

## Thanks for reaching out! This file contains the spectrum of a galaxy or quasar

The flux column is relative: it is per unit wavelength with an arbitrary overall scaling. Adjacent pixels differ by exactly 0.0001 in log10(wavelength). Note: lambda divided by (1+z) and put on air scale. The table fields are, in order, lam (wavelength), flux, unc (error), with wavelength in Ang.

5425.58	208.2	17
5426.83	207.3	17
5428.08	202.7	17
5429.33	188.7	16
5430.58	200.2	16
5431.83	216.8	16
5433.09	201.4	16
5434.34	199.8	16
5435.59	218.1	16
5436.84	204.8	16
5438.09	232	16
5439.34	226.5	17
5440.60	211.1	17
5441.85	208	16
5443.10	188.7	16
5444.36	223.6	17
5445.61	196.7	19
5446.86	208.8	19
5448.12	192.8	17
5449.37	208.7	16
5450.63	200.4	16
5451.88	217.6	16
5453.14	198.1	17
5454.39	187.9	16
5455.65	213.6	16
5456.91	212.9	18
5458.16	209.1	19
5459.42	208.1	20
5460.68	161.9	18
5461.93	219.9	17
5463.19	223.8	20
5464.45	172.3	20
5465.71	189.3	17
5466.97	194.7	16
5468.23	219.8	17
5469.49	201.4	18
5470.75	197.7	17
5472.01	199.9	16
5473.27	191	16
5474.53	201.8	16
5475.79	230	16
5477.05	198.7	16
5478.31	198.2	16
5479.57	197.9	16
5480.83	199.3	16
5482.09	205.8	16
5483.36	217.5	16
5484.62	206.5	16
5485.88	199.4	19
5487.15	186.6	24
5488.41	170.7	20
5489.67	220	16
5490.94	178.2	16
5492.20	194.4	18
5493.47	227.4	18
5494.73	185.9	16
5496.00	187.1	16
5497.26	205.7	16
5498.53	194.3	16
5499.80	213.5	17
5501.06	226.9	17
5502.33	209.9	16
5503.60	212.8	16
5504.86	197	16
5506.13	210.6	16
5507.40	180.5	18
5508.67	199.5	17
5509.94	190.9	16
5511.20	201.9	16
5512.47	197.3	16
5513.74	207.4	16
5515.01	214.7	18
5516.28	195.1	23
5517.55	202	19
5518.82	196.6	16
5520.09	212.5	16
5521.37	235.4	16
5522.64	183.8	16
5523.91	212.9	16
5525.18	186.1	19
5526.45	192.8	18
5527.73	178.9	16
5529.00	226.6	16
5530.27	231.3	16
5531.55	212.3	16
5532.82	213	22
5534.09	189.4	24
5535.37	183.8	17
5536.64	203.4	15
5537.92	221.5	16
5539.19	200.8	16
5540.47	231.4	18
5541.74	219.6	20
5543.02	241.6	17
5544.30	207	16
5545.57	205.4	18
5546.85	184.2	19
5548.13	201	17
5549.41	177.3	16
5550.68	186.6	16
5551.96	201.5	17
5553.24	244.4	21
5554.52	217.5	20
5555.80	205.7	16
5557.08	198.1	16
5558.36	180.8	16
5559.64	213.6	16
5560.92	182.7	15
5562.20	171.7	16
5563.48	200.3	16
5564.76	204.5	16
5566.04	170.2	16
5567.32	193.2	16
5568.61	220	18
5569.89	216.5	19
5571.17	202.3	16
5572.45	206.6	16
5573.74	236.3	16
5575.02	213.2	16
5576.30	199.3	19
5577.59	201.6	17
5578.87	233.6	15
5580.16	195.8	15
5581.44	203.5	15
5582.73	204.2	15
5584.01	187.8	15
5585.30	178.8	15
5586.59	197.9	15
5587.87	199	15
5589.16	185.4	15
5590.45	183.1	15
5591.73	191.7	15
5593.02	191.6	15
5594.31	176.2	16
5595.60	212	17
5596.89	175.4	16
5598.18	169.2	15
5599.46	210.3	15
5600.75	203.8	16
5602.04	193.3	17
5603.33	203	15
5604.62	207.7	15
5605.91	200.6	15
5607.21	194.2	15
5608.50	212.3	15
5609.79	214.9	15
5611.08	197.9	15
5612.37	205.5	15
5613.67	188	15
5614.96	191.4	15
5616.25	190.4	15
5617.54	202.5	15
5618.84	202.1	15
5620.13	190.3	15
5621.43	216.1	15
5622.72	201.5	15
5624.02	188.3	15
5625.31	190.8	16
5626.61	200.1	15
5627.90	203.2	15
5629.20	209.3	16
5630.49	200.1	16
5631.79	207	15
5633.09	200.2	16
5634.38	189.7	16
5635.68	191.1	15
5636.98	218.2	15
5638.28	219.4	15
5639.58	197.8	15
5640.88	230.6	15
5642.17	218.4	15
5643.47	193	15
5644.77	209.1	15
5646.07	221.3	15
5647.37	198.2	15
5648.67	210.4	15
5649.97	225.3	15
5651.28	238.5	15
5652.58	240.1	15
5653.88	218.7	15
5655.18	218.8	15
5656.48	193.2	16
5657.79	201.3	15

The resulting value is 0.7 Ang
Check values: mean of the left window 200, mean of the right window 203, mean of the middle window 199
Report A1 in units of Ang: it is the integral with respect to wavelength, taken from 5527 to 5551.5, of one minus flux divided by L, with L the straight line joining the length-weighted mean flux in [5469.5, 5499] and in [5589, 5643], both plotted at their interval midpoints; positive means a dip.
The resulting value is -0.8 Ang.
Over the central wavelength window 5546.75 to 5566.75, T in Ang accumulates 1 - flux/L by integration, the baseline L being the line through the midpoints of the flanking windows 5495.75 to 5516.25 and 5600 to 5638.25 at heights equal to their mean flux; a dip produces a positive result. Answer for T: 0.55 Ang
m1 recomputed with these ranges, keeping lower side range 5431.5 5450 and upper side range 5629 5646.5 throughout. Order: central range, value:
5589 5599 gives 1.0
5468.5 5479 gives 0.3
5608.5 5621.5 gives 0.5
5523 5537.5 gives 0.4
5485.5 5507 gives 0.8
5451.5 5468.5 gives 0.6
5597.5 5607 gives 0.4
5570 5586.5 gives 0.2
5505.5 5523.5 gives 0.5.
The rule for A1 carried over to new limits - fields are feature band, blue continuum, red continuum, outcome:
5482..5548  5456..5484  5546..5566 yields -1.43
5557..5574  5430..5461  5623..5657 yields 0.73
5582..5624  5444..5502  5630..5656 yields 2.75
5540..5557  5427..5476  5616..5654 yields -0.24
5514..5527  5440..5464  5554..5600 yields -0.16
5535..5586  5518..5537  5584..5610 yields -1.11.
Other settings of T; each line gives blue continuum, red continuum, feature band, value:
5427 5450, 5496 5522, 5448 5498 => 1.24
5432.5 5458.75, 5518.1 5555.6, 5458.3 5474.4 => 0.68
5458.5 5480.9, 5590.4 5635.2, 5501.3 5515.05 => -0.17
